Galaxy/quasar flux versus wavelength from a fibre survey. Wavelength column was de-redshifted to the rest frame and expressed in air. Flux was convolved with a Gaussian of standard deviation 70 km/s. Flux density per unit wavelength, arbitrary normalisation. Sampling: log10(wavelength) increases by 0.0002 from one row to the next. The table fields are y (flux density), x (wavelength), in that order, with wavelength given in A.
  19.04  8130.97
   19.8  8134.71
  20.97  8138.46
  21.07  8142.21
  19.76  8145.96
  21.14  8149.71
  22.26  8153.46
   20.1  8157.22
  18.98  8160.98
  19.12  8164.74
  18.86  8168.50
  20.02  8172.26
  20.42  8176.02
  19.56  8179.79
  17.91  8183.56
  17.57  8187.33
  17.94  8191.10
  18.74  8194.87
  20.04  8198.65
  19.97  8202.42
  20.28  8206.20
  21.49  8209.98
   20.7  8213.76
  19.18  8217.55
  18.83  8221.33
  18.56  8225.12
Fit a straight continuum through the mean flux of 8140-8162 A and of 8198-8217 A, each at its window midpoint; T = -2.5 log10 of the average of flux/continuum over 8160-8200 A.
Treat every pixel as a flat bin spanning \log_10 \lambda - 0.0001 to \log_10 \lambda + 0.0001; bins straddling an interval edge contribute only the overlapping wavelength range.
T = 0.08 mag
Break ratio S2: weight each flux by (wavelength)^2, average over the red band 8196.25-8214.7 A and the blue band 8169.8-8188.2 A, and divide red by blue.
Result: 1.1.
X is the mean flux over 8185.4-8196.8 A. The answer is 18.1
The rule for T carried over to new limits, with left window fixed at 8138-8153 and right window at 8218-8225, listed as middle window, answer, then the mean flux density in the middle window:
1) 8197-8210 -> -0.055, 20.3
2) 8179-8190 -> 0.093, 18.2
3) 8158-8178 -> 0.041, 19.5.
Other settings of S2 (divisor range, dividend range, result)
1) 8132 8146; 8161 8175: 0.96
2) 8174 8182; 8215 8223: 0.97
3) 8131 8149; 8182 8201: 0.92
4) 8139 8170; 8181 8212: 0.96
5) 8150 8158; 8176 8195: 0.88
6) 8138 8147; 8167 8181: 0.97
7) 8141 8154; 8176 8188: 0.90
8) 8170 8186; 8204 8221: 1.05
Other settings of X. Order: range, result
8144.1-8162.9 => 20.4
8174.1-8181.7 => 20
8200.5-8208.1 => 20.1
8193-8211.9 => 20.1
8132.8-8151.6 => 20.6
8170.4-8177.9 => 20.2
